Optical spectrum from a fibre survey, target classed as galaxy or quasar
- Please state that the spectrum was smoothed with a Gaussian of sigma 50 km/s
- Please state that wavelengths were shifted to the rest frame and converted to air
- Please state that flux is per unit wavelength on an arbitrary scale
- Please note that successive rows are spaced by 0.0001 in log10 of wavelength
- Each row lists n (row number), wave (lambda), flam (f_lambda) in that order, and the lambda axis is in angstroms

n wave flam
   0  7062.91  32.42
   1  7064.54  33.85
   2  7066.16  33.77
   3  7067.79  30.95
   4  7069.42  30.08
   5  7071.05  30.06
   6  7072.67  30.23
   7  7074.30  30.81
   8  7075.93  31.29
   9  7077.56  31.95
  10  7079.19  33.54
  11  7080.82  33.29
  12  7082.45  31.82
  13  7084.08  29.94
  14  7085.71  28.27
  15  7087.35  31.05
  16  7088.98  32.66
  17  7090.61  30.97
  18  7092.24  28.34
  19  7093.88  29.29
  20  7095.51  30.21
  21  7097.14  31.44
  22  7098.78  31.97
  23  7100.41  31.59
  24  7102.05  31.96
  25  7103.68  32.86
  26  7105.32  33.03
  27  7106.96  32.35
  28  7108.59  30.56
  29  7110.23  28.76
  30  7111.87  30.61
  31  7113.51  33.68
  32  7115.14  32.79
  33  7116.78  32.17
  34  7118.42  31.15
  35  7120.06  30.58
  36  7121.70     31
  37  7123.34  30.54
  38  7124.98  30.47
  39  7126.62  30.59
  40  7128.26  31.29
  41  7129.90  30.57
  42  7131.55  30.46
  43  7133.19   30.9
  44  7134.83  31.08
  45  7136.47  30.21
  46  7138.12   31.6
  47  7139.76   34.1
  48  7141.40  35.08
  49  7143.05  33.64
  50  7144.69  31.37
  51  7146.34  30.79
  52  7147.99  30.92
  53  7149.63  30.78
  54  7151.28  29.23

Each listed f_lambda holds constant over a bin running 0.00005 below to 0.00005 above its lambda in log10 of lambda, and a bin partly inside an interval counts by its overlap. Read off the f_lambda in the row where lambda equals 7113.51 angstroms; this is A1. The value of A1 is 33.68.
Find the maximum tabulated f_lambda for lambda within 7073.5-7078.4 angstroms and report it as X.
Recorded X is 31.95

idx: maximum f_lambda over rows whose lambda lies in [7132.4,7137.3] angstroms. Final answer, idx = 31.08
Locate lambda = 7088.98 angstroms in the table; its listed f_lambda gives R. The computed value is 32.66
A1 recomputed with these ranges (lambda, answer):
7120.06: 30.58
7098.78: 31.97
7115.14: 32.79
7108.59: 30.56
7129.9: 30.57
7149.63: 30.78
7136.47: 30.21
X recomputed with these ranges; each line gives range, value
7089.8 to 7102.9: 31.97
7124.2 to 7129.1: 31.29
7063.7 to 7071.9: 33.85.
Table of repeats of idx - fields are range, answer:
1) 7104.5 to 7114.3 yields 33.68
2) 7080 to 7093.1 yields 33.29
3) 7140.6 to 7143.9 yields 35.08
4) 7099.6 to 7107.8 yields 33.03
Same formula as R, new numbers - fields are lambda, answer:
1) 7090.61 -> 30.97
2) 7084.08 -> 29.94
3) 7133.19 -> 30.9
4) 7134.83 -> 31.08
